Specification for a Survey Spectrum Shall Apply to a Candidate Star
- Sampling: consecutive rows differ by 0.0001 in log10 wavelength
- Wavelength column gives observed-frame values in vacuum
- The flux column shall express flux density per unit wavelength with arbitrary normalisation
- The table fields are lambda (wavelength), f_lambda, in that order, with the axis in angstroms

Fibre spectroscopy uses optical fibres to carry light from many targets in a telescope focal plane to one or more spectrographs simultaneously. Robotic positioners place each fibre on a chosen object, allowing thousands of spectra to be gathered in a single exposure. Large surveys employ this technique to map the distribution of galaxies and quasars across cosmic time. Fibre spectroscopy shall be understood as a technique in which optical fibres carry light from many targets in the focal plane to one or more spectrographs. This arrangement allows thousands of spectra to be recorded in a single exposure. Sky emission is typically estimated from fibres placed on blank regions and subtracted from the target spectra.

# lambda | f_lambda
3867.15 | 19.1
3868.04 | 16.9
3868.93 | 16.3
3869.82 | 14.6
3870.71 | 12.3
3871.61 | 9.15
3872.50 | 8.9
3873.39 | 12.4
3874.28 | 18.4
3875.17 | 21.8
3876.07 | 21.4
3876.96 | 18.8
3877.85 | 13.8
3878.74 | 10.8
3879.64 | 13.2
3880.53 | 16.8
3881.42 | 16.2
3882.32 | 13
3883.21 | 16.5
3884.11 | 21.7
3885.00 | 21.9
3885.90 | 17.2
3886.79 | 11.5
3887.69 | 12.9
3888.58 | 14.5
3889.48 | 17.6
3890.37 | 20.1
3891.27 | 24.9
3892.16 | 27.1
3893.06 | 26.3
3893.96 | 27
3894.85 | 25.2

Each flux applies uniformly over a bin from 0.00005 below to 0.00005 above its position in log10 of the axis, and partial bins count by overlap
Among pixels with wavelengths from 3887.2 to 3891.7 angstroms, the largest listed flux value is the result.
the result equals 24.9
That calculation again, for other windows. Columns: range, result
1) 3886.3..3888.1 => 12.9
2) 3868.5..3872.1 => 16.3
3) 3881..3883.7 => 16.5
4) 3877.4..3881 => 16.8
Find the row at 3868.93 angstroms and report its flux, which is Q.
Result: 16.3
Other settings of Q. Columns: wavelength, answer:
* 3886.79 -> 11.5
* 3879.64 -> 13.2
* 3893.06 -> 26.3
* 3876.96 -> 18.8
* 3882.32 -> 13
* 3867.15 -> 19.1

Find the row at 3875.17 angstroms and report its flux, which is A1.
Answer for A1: 21.8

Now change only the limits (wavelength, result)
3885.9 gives 17.2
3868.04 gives 16.9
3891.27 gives 24.9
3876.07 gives 21.4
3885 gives 21.9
